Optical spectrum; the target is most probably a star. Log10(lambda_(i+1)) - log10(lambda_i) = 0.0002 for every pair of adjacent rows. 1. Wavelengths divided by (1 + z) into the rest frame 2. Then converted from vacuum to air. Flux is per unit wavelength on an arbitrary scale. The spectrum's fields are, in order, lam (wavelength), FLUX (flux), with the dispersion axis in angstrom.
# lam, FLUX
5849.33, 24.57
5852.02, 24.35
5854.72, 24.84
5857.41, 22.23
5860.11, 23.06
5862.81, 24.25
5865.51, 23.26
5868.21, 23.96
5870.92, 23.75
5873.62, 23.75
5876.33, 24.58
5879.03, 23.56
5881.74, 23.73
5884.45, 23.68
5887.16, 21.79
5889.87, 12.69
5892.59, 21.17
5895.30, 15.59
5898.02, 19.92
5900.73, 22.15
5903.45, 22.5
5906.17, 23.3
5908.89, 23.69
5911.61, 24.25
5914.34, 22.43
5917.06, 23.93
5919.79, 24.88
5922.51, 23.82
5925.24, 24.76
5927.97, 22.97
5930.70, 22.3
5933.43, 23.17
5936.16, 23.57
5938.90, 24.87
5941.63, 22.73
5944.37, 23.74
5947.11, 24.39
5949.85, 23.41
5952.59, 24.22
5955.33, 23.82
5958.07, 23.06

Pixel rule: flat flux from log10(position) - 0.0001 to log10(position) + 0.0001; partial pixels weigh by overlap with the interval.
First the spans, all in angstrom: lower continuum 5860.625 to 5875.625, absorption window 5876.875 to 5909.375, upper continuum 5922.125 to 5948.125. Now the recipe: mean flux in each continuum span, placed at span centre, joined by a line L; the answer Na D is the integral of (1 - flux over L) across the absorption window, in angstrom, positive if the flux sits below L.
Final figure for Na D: 3.50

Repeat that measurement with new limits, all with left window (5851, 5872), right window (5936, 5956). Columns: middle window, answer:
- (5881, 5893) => 1.7 angstrom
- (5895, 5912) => 1.4 angstrom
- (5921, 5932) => 0.2 angstrom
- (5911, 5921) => 0.0 angstrom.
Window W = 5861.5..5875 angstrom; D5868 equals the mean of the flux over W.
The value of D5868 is 23.8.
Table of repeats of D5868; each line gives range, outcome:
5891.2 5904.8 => 20.2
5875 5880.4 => 24.1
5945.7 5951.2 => 23.9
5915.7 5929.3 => 24.1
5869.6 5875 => 23.8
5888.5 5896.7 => 16.5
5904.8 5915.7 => 23.4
